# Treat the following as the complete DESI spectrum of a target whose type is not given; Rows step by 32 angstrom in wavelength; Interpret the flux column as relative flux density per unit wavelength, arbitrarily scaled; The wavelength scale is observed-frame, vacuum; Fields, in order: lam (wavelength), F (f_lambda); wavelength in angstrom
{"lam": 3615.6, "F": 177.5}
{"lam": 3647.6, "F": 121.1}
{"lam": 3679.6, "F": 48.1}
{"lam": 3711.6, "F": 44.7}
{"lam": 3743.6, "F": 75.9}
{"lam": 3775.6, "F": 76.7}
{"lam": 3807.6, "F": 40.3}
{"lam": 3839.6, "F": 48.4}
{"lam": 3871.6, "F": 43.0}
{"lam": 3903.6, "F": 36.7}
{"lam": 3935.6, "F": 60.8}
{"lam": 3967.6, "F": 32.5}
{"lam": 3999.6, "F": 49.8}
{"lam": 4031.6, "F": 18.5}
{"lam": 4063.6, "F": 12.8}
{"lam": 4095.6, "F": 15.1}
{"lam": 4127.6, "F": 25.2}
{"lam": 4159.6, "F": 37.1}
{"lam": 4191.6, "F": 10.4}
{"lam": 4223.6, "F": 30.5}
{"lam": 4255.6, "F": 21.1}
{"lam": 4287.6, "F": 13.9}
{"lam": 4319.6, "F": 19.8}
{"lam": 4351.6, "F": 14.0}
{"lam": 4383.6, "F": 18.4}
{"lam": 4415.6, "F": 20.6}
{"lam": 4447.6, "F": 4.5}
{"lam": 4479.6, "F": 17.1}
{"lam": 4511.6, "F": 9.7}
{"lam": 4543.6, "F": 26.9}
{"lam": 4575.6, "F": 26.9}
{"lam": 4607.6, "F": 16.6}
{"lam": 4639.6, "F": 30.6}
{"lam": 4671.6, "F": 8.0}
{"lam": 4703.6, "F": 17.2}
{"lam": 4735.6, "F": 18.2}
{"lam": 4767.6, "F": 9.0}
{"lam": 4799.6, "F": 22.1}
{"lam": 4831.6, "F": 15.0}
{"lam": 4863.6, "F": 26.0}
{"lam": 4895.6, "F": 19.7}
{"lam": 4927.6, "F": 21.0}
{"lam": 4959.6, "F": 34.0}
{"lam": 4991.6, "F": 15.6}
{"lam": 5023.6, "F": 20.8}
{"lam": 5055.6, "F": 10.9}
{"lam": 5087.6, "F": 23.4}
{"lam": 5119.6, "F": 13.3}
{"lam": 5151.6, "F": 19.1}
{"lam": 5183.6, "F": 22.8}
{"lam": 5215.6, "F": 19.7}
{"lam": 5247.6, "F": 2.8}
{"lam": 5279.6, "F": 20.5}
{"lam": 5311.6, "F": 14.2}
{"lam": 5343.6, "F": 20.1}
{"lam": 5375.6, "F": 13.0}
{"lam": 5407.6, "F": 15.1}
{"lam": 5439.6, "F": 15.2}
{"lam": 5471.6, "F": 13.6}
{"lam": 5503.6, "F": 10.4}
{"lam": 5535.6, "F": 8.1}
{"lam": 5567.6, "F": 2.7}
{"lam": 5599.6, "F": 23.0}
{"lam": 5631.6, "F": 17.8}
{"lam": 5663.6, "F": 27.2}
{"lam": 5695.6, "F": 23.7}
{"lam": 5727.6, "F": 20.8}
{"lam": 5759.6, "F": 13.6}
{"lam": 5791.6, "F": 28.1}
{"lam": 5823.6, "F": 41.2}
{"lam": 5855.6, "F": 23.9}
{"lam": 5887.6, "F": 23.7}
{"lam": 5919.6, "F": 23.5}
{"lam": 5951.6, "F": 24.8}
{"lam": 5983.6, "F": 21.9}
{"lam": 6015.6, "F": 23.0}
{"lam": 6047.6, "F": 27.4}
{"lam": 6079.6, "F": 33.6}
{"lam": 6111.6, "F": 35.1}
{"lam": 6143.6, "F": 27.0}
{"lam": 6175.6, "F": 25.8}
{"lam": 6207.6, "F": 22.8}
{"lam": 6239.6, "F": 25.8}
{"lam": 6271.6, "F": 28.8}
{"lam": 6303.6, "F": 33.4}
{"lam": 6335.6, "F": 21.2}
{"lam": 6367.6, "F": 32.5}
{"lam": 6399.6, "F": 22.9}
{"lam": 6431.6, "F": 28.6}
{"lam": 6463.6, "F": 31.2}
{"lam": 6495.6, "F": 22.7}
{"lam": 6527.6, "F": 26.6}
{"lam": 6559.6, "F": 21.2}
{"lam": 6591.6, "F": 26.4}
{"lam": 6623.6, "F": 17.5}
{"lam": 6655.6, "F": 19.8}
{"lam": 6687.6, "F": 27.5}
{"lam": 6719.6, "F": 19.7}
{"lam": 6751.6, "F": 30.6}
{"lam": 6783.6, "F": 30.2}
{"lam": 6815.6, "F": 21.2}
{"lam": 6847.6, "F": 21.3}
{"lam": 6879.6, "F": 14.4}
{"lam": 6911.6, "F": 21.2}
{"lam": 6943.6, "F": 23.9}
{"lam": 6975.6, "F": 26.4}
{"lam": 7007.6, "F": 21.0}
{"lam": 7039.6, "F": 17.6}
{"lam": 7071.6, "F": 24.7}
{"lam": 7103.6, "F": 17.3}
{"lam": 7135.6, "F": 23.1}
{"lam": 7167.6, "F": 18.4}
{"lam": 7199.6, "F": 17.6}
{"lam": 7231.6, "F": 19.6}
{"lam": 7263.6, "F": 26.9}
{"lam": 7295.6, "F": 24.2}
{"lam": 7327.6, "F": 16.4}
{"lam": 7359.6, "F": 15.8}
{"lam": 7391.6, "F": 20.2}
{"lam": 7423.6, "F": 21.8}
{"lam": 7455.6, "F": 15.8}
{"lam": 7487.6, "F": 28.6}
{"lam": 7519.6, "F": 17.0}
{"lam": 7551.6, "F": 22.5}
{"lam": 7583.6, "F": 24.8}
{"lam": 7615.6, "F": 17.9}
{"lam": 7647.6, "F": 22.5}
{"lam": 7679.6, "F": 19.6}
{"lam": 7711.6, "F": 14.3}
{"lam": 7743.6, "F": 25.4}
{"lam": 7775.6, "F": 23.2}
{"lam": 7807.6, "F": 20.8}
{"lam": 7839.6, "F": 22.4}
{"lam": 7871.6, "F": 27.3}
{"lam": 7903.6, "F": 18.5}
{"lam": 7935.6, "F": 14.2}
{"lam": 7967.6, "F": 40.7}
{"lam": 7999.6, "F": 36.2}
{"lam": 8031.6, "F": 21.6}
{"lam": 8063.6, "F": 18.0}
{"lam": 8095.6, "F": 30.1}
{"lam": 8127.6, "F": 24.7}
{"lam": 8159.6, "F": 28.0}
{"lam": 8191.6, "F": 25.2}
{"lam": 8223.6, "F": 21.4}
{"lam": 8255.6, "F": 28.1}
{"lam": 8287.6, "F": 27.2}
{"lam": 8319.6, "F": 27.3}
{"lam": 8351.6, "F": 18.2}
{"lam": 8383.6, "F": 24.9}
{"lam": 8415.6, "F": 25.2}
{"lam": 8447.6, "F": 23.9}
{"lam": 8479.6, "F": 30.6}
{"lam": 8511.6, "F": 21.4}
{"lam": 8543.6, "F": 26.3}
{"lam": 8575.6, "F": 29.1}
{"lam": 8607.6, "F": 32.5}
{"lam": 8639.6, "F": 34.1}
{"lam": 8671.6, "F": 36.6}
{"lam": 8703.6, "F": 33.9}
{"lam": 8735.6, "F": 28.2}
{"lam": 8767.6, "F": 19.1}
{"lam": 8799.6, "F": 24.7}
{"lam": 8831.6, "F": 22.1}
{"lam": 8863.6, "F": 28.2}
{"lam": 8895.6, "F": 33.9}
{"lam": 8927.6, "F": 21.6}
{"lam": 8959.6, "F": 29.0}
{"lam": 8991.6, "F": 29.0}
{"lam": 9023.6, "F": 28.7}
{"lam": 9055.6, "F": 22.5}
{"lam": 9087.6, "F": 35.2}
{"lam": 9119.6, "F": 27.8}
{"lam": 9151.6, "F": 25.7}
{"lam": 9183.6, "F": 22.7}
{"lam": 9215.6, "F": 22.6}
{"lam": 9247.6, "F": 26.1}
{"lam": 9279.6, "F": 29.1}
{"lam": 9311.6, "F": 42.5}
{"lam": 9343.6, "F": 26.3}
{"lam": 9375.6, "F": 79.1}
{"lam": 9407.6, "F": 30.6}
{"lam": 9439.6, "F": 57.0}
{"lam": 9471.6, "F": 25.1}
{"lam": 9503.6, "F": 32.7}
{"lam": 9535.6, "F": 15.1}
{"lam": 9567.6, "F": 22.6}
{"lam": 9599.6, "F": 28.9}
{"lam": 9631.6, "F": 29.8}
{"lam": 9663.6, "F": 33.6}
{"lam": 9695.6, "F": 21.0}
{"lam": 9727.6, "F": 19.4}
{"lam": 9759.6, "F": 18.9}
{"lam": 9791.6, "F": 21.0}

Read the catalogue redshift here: 1.141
